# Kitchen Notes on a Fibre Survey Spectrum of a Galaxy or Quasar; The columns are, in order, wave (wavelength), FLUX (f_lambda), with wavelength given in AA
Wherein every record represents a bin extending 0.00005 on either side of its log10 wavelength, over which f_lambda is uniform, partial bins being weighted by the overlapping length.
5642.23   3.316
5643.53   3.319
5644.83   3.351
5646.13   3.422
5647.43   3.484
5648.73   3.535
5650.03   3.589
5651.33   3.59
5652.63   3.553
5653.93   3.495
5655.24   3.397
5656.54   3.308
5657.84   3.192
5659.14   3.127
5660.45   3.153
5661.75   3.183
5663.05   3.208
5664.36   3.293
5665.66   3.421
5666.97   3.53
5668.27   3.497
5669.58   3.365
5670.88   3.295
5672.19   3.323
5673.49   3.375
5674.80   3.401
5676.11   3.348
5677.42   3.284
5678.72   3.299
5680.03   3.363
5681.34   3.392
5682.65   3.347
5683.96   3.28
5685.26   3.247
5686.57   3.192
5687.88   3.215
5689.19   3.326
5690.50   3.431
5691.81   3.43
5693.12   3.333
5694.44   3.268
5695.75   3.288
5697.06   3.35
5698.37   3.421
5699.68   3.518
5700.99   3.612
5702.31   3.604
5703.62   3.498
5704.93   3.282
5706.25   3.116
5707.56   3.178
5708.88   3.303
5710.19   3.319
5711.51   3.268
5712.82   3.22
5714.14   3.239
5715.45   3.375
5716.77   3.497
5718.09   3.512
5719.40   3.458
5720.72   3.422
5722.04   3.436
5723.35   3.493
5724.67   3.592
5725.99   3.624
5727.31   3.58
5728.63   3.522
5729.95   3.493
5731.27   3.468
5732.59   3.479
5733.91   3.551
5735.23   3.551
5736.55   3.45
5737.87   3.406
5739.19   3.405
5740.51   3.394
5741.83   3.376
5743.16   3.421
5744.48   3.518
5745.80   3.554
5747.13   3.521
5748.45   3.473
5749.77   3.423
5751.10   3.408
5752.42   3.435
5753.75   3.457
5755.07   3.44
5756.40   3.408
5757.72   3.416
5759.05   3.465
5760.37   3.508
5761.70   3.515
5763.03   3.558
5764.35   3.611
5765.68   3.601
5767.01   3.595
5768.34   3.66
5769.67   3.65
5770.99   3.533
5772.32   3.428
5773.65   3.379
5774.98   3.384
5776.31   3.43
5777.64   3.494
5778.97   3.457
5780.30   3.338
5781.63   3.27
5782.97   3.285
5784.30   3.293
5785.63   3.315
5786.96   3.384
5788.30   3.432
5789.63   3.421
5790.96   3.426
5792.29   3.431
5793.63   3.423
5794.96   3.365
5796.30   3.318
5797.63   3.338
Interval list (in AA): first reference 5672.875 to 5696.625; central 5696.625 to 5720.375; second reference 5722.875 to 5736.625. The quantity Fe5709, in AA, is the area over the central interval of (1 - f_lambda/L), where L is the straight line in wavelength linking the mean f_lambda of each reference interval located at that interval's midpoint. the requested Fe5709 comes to 0.4 AA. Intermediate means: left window 3.32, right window 3.53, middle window 3.38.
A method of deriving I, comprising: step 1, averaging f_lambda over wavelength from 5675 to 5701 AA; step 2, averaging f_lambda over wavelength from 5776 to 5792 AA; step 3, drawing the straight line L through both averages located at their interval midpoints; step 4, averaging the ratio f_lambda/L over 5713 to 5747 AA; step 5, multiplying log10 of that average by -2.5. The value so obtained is -0.035 mag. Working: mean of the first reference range 3.34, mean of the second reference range 3.38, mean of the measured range 3.47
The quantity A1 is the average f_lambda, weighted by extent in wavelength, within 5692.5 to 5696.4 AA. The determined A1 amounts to 3.29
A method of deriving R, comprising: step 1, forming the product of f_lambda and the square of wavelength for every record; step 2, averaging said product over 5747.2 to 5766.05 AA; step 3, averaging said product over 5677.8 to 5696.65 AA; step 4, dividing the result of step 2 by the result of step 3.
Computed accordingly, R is 1.08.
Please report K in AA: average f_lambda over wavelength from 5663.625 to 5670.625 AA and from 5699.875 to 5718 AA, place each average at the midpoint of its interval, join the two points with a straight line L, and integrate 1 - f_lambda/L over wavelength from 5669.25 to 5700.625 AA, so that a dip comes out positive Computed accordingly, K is 0.4 AA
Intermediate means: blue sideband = 3.41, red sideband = 3.36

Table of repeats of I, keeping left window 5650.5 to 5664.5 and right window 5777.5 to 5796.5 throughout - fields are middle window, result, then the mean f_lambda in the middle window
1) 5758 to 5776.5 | -0.05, 3.52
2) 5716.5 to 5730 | -0.05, 3.51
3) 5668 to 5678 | -0.01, 3.35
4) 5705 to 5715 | 0.03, 3.24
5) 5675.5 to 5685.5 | 0.00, 3.32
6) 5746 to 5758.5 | -0.03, 3.45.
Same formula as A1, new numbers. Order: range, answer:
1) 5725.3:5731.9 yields 3.54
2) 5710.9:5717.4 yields 3.32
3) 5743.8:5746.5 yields 3.53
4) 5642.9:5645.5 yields 3.34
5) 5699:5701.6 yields 3.57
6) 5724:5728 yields 3.59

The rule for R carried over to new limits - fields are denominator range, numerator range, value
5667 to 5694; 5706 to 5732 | 1.03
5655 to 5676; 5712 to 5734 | 1.07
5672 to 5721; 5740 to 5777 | 1.06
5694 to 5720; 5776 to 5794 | 1.03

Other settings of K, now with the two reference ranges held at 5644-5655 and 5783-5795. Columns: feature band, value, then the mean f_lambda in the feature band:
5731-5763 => -0.41 AA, 3.46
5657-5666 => 0.68 AA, 3.22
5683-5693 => 0.46 AA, 3.31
